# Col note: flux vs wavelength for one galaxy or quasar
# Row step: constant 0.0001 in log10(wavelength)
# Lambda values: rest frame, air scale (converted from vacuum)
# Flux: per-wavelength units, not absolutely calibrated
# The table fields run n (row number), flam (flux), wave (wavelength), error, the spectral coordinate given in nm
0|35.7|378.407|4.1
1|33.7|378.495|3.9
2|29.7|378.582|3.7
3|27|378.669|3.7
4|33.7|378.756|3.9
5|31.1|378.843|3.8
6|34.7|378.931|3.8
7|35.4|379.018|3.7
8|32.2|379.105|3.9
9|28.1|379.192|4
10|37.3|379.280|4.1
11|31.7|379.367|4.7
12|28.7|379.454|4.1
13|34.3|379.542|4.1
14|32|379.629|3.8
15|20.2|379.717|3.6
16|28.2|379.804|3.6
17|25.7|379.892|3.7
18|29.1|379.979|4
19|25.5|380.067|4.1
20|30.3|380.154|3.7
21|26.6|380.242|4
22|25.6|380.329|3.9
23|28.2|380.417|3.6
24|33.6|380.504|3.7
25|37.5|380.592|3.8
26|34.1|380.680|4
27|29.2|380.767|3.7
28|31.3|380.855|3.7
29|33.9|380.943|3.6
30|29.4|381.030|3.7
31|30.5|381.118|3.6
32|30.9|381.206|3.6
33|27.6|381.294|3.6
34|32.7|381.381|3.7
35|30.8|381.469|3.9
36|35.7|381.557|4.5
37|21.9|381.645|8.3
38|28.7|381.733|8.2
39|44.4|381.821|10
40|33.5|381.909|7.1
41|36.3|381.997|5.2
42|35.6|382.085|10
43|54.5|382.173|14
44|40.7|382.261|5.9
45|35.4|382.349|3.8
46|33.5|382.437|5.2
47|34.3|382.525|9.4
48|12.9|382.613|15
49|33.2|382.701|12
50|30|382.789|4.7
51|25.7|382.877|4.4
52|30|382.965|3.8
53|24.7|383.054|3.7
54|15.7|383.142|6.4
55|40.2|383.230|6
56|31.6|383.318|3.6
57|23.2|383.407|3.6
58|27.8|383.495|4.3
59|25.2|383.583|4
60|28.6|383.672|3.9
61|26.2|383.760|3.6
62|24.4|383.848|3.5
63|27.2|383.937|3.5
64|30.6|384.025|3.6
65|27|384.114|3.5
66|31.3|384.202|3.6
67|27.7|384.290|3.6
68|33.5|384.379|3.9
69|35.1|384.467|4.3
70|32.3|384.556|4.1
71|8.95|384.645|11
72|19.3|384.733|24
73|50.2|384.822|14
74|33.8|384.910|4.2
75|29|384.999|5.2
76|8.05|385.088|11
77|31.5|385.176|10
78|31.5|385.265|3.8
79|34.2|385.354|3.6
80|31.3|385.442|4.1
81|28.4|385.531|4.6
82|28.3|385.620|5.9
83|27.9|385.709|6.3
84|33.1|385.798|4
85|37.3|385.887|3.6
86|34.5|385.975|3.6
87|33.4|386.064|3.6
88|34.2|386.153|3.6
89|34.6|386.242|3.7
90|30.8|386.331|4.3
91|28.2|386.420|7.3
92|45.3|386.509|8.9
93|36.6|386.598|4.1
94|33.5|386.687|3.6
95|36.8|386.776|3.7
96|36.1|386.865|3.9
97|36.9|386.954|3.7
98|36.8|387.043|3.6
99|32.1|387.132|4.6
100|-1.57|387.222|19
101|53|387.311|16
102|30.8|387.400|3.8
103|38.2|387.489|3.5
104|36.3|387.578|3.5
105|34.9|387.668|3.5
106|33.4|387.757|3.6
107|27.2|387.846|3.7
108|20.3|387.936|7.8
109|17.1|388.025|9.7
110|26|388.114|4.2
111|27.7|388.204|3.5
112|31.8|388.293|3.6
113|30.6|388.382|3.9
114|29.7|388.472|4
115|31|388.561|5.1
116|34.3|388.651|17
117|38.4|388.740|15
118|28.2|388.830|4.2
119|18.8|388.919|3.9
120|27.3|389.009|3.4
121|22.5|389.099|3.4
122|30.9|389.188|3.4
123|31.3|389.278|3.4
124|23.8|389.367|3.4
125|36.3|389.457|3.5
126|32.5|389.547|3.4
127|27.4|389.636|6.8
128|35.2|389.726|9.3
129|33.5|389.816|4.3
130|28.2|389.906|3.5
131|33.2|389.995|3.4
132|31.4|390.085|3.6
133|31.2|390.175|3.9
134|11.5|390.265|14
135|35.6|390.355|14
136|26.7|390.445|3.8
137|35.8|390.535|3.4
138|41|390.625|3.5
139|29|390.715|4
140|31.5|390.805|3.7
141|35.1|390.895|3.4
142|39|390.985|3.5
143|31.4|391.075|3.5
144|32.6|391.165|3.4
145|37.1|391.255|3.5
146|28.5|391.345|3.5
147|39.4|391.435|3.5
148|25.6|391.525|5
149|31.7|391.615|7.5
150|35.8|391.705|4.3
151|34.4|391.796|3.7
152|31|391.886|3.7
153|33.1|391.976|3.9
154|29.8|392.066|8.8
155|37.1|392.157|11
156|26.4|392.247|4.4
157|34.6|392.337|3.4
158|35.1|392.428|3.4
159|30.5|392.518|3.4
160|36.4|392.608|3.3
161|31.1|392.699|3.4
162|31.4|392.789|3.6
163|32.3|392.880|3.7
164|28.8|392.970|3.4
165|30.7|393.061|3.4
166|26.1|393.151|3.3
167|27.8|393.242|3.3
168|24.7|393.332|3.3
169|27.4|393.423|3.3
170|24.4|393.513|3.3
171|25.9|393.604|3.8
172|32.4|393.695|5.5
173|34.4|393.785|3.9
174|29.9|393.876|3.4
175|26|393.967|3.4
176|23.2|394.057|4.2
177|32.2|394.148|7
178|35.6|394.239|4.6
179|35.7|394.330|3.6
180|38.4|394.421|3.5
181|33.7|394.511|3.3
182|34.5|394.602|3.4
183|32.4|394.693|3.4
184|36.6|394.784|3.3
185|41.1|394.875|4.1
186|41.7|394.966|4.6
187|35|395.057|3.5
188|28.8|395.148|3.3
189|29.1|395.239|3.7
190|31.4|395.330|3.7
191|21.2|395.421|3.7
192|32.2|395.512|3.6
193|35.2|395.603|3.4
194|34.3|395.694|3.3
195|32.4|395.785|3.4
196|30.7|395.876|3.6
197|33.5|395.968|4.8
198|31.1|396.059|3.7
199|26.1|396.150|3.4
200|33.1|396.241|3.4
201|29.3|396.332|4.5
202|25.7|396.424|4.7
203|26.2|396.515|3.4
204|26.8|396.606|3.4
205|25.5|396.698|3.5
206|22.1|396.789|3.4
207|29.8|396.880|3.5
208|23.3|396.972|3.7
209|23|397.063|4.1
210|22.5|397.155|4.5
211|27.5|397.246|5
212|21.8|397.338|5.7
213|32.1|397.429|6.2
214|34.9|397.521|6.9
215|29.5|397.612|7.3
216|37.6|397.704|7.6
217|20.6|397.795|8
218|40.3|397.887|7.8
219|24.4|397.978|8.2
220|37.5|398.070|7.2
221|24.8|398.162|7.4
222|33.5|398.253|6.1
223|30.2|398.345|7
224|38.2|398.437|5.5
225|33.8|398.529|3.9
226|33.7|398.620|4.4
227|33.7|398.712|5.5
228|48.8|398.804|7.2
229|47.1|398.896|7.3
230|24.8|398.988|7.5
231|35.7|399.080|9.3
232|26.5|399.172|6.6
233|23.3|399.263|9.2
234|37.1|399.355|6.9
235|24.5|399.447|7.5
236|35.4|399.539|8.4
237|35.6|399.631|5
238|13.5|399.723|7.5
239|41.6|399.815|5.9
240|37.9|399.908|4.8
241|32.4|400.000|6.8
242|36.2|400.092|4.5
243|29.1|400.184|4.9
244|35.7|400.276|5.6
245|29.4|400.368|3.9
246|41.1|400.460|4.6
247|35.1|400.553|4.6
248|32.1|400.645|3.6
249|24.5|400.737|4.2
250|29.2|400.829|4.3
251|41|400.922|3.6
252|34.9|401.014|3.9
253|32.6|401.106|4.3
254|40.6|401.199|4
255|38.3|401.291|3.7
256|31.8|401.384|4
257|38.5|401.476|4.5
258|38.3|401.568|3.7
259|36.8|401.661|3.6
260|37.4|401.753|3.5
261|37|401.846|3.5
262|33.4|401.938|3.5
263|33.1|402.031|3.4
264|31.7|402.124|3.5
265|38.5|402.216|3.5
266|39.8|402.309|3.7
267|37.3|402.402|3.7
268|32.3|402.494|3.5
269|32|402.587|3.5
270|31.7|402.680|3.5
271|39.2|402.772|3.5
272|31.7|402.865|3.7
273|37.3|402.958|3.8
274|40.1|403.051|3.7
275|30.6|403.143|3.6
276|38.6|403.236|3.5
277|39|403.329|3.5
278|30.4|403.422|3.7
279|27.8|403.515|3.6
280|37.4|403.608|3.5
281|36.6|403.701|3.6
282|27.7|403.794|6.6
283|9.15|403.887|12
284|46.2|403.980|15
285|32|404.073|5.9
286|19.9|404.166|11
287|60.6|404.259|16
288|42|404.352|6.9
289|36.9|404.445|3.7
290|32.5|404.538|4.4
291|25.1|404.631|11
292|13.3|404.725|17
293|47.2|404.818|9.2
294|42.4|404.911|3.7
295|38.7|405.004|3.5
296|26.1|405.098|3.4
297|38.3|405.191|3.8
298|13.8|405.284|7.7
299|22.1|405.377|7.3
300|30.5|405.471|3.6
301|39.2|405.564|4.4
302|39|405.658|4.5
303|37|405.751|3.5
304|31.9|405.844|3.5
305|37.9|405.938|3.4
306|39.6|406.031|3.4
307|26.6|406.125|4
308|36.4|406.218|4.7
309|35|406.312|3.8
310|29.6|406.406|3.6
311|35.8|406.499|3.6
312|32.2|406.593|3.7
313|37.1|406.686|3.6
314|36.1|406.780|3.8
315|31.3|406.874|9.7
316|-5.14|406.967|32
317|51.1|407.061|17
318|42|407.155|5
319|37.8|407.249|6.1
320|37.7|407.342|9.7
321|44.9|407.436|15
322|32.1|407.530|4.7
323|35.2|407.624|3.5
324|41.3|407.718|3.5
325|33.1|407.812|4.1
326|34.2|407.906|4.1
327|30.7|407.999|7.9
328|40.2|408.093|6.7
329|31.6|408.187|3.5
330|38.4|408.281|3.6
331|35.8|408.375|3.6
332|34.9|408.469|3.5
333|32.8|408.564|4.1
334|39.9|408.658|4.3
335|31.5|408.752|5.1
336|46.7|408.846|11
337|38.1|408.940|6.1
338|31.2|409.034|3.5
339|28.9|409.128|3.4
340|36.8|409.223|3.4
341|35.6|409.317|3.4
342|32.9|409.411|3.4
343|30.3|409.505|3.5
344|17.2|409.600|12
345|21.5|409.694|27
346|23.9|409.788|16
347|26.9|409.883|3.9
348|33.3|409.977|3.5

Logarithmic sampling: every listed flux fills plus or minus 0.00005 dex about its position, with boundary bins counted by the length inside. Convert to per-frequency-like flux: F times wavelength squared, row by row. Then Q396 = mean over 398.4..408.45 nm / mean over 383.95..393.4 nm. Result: 1.19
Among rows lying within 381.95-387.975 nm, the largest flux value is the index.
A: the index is 54.5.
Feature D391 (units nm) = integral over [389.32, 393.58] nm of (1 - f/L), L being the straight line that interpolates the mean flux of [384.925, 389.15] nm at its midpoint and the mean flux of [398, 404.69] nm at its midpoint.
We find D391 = 0.07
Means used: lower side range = 30.8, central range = 31.3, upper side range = 34.1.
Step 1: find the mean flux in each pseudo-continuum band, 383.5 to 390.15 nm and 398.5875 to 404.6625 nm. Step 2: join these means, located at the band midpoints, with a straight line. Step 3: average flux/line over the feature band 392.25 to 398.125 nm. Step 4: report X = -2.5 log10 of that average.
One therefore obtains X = 0.075 mag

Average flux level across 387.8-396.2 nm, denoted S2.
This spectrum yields 31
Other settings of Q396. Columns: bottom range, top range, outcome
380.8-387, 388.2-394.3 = 1.03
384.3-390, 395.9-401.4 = 1.08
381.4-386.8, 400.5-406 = 1.22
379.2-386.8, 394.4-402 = 1.14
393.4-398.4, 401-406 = 1.18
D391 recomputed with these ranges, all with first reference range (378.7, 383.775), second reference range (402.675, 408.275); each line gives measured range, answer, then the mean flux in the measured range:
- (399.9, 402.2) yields -0.09 nm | 34.7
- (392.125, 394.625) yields 0.12 nm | 30.9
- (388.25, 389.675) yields 0.10 nm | 29.7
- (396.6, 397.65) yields 0.20 nm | 26.5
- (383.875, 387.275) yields 0.08 nm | 30.7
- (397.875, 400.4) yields 0.02 nm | 33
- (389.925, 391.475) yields -0.01 nm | 32.3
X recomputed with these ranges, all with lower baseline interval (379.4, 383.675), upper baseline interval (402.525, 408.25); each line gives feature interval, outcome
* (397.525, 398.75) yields 0.02 mag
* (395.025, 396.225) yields 0.06 mag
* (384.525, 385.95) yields 0.07 mag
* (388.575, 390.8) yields 0.05 mag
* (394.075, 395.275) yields -0.07 mag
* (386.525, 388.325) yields 0.00 mag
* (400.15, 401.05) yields 0.00 mag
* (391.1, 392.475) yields -0.03 mag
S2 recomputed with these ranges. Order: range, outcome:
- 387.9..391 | 29.8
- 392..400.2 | 31.1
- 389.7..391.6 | 32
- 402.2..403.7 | 35.2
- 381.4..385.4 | 30.1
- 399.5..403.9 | 34.2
